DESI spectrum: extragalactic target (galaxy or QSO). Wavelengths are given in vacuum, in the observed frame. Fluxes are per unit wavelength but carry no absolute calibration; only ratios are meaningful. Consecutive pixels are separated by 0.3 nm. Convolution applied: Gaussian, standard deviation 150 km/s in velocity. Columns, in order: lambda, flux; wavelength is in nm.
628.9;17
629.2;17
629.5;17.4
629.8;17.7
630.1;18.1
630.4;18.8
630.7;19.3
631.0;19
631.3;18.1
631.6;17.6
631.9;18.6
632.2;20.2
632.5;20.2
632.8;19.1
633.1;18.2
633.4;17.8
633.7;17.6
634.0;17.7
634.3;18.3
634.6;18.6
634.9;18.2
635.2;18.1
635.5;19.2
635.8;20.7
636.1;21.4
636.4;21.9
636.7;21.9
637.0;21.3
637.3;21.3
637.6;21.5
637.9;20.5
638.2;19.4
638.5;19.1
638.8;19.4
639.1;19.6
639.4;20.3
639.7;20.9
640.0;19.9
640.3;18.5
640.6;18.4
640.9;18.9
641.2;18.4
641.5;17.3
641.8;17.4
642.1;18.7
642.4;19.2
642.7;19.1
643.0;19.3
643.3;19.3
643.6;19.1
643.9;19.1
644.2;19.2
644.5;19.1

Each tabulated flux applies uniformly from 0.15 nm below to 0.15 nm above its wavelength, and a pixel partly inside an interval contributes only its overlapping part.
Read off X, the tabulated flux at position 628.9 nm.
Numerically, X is 17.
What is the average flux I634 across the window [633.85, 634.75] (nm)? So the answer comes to 18.2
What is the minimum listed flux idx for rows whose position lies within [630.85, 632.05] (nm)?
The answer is 17.6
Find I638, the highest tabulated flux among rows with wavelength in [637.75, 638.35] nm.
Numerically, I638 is 20.5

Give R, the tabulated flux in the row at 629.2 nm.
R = 17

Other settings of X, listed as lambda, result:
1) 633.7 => 17.6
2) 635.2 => 18.1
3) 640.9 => 18.9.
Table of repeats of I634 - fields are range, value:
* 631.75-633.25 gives 19.3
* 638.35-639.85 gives 19.9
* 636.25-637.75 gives 21.6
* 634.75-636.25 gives 19.5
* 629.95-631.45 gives 18.7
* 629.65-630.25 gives 17.9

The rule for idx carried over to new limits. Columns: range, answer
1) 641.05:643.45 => 17.3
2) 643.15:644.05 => 19.1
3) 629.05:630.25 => 17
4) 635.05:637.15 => 18.1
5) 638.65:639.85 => 19.4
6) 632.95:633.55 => 17.8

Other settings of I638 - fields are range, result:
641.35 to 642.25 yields 18.7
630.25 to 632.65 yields 20.2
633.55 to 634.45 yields 18.3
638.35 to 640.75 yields 20.9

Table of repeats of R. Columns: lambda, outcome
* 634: 17.7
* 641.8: 17.4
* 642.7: 19.1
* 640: 19.9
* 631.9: 18.6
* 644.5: 19.1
